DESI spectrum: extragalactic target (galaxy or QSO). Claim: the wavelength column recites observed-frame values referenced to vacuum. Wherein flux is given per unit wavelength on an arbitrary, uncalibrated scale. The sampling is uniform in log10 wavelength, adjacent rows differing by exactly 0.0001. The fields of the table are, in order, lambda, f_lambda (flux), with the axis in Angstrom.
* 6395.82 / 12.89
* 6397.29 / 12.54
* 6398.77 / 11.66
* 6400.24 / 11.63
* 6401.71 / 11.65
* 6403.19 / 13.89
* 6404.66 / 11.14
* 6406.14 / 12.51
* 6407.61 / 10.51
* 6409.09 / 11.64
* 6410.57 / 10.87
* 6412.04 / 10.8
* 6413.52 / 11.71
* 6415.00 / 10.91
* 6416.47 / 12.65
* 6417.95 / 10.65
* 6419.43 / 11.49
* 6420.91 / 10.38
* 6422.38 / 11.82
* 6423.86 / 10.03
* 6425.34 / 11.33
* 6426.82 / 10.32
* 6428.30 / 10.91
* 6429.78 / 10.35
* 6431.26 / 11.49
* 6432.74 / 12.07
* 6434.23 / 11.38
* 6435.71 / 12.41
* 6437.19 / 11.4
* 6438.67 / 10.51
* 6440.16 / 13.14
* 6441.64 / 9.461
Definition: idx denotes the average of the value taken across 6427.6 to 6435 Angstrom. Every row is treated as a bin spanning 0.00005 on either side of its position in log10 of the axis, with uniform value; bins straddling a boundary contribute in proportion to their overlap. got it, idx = 11.2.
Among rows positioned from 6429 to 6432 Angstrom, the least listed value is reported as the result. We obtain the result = 10.35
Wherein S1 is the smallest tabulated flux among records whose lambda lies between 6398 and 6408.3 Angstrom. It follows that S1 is 10.51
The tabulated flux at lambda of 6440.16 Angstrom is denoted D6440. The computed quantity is 13.14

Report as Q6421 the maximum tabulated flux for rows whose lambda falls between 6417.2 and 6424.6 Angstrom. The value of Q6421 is 11.82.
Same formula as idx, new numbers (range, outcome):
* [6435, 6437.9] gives 11.9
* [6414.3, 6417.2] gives 11.8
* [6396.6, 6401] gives 11.9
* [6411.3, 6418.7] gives 11.3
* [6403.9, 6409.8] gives 11.5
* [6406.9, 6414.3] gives 11.1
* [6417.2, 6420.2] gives 11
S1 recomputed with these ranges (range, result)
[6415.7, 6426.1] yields 10.03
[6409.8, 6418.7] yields 10.65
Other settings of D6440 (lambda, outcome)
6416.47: 12.65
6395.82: 12.89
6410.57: 10.87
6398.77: 11.66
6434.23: 11.38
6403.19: 13.89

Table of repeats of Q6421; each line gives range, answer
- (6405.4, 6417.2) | 12.65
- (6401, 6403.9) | 13.89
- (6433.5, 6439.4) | 12.41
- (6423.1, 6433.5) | 12.07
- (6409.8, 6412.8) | 10.87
